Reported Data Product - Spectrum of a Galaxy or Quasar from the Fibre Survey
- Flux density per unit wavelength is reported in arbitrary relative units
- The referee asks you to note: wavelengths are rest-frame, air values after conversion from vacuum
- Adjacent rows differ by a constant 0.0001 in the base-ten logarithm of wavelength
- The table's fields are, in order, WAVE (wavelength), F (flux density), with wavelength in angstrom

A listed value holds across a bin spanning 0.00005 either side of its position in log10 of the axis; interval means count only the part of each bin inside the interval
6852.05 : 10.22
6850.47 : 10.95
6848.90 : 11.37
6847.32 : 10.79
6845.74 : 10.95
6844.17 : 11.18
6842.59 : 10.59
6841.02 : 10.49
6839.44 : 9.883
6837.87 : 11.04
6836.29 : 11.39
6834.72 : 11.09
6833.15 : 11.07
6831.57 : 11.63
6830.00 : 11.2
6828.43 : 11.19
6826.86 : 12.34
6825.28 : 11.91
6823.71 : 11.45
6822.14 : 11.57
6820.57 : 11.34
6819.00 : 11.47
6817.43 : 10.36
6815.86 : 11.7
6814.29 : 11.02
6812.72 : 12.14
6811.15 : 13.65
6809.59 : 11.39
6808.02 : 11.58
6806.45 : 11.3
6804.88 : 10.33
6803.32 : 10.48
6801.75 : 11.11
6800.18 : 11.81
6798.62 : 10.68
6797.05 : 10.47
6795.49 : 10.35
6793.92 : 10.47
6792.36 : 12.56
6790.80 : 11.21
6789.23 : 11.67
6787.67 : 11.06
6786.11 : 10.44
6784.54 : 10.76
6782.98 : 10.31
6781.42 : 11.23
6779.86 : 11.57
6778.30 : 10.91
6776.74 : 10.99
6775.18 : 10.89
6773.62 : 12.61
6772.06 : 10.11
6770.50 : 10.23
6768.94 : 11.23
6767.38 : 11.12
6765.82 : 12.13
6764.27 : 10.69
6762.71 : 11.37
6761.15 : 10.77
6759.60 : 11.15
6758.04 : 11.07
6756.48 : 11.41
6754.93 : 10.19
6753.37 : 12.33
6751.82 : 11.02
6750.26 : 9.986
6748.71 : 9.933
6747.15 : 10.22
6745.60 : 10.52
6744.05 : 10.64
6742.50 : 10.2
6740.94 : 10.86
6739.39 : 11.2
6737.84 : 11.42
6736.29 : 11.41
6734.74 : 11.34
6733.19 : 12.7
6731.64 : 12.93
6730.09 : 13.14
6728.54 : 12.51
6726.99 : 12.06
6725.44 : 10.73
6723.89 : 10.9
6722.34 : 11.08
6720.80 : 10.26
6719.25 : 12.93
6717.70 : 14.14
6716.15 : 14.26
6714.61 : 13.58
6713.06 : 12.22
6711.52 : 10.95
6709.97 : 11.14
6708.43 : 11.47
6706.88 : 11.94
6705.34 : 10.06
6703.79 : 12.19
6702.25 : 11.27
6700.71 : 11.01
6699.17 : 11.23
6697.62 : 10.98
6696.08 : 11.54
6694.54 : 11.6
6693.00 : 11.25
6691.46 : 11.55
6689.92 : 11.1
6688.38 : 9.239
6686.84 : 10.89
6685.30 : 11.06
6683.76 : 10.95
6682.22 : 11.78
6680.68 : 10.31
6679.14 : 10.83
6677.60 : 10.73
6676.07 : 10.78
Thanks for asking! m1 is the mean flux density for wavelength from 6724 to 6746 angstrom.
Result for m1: 11.5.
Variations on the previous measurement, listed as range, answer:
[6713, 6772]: 11.4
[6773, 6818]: 11.2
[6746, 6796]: 11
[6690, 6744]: 11.7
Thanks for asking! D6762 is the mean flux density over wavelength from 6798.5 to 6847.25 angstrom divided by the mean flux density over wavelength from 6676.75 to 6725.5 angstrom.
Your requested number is 1.0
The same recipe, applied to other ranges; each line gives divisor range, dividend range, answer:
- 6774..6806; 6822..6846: 1.02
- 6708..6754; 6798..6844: 0.97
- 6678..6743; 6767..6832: 0.97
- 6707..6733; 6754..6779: 0.91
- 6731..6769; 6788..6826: 1.02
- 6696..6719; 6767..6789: 0.92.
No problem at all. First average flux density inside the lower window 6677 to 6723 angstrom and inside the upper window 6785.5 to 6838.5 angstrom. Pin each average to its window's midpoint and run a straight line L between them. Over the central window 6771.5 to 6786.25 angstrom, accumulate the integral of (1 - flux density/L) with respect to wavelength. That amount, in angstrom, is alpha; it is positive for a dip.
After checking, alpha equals 0.44 angstrom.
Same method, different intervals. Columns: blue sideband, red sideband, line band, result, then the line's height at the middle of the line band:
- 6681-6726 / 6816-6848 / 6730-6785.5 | 1.2 angstrom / 11.3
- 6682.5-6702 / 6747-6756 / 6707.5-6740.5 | -3.5 angstrom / 10.8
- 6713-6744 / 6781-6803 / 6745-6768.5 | 1.2 angstrom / 11.5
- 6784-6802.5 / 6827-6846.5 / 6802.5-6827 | -1.0 angstrom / 11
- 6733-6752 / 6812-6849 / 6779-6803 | 0.0 angstrom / 11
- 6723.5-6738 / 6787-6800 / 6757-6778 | 0.6 angstrom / 11.5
